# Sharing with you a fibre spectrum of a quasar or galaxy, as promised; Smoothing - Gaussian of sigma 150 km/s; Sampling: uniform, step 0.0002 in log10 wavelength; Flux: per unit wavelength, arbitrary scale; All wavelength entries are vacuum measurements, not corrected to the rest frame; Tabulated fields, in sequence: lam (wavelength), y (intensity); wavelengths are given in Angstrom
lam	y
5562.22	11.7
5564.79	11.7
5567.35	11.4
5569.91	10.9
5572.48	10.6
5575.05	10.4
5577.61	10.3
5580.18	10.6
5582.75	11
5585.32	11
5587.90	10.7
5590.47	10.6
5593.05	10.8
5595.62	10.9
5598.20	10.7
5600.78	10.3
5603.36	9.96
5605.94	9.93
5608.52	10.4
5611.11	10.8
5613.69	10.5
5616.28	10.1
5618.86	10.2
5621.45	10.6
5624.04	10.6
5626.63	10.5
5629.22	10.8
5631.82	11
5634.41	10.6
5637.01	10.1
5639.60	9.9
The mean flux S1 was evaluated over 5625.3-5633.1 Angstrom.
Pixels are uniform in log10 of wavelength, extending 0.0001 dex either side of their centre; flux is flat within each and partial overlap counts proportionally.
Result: 10.8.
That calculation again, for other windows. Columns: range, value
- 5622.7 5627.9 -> 10.6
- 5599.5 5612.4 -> 10.3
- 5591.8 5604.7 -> 10.5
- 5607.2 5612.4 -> 10.6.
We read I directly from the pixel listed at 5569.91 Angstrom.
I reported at 10.9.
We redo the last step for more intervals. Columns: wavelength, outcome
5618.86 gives 10.2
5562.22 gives 11.7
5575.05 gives 10.4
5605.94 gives 9.93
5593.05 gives 10.8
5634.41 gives 10.6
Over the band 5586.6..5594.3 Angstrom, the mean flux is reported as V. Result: 10.7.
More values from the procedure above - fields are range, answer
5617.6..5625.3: 10.5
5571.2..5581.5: 10.5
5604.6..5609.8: 10.2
